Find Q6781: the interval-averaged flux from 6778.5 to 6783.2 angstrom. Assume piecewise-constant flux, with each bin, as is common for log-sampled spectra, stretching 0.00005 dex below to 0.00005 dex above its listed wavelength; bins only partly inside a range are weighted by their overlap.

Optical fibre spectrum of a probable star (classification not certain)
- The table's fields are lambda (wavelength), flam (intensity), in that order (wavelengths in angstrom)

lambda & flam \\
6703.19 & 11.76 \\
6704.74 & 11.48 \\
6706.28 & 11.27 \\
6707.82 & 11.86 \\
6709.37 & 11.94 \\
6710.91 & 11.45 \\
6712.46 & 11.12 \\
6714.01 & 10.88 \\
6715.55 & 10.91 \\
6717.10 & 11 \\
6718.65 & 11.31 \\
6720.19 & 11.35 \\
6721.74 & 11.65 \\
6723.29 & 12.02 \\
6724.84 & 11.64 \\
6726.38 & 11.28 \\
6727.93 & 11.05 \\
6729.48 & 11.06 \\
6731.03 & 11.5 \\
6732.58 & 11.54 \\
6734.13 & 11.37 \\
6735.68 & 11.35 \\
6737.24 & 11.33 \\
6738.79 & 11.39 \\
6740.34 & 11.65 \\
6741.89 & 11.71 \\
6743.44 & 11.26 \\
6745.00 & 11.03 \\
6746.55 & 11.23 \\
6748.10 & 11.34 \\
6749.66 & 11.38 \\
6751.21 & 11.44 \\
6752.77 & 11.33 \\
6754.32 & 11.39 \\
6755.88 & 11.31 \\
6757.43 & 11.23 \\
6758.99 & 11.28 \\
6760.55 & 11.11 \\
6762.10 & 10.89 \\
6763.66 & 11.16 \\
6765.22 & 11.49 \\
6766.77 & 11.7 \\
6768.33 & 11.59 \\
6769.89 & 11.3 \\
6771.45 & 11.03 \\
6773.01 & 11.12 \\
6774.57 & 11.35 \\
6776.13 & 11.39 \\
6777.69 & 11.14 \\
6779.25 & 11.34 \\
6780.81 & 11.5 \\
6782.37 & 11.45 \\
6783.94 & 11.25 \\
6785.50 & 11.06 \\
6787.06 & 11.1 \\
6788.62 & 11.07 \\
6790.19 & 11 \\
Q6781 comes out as 11.4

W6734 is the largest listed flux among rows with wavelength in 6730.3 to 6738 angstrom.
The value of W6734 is 11.54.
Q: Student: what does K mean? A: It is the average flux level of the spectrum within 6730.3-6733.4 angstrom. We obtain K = 11.5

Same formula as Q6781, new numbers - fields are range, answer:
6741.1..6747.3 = 11.3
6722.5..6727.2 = 11.7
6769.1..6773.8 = 11.1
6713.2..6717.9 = 10.9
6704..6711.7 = 11.6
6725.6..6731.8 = 11.2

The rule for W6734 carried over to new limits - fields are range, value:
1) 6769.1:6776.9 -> 11.39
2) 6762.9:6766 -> 11.49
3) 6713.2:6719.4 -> 11.31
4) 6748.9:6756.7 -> 11.44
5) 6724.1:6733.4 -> 11.64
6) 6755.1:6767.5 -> 11.7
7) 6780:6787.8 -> 11.5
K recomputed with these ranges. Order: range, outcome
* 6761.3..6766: 11.2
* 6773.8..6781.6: 11.3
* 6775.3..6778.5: 11.3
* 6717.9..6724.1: 11.6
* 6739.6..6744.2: 11.6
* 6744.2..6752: 11.3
